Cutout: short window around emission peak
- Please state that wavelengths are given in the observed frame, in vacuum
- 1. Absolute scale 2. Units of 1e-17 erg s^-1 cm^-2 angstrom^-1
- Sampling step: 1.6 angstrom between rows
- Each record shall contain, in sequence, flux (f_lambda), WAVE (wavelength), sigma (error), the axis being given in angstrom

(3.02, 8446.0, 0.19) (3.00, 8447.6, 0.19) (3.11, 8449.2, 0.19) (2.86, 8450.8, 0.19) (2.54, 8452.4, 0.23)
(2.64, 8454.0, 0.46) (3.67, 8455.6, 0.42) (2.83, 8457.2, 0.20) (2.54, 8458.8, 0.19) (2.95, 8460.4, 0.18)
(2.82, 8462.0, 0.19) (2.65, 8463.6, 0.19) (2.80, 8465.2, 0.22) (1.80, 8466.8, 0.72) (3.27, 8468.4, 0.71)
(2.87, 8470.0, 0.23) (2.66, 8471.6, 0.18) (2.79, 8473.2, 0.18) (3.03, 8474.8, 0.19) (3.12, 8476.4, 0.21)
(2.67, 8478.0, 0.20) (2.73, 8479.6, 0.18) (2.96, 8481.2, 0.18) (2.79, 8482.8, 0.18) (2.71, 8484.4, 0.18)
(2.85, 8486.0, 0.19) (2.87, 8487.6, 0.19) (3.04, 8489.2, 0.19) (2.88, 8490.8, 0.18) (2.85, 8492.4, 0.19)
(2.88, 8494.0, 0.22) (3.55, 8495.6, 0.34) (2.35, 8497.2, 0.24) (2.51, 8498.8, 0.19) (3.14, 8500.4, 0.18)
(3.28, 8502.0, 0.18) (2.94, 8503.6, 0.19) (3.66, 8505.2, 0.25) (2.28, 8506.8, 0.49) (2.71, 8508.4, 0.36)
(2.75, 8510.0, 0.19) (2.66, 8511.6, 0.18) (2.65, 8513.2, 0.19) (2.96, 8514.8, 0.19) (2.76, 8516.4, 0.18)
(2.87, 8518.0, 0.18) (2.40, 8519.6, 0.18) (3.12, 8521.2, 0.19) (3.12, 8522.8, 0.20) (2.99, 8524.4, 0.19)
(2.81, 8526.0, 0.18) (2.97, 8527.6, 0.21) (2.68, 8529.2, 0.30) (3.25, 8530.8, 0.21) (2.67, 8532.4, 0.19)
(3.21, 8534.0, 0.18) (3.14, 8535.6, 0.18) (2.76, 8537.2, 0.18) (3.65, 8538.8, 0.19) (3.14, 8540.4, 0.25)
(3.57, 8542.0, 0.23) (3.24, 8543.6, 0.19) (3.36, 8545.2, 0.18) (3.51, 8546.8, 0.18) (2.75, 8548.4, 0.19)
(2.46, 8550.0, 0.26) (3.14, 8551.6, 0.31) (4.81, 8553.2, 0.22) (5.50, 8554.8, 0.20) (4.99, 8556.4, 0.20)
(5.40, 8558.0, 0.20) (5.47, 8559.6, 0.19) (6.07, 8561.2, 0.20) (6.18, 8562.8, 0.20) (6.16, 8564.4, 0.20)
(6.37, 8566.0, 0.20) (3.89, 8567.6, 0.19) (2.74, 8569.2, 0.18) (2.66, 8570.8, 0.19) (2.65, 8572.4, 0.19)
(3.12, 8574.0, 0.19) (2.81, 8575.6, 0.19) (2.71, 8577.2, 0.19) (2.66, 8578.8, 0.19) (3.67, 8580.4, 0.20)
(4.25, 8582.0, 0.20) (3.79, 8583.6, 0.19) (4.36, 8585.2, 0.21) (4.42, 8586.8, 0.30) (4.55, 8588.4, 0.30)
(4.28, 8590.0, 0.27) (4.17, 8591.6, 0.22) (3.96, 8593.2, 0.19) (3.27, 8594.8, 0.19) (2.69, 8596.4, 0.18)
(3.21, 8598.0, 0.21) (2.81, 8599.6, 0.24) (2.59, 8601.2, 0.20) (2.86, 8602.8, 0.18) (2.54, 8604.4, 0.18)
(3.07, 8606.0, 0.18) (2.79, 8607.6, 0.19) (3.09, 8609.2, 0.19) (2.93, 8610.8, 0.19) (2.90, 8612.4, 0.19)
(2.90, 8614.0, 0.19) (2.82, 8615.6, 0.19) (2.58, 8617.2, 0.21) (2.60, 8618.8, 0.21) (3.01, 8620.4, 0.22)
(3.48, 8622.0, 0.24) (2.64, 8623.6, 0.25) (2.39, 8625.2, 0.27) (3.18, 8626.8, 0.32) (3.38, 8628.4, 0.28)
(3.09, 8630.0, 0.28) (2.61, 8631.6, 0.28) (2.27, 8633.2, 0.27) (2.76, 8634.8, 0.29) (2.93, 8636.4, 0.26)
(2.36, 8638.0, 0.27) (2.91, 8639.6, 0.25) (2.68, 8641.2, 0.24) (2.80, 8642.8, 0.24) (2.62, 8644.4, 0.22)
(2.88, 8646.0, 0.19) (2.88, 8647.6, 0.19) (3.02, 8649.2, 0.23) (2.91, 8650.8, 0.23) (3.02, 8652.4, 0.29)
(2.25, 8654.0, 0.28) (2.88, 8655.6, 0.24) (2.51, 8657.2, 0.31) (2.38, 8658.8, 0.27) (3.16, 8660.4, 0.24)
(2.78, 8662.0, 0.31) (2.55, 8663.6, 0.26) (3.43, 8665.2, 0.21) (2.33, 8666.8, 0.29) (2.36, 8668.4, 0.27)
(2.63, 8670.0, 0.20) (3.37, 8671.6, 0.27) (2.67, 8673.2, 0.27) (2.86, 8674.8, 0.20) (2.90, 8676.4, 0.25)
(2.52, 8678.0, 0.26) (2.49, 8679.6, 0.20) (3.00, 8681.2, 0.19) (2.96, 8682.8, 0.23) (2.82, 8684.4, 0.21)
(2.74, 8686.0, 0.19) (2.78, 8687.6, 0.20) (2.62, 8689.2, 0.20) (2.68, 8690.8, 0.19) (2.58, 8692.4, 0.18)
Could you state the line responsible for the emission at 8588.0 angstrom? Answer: [N II] 6583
